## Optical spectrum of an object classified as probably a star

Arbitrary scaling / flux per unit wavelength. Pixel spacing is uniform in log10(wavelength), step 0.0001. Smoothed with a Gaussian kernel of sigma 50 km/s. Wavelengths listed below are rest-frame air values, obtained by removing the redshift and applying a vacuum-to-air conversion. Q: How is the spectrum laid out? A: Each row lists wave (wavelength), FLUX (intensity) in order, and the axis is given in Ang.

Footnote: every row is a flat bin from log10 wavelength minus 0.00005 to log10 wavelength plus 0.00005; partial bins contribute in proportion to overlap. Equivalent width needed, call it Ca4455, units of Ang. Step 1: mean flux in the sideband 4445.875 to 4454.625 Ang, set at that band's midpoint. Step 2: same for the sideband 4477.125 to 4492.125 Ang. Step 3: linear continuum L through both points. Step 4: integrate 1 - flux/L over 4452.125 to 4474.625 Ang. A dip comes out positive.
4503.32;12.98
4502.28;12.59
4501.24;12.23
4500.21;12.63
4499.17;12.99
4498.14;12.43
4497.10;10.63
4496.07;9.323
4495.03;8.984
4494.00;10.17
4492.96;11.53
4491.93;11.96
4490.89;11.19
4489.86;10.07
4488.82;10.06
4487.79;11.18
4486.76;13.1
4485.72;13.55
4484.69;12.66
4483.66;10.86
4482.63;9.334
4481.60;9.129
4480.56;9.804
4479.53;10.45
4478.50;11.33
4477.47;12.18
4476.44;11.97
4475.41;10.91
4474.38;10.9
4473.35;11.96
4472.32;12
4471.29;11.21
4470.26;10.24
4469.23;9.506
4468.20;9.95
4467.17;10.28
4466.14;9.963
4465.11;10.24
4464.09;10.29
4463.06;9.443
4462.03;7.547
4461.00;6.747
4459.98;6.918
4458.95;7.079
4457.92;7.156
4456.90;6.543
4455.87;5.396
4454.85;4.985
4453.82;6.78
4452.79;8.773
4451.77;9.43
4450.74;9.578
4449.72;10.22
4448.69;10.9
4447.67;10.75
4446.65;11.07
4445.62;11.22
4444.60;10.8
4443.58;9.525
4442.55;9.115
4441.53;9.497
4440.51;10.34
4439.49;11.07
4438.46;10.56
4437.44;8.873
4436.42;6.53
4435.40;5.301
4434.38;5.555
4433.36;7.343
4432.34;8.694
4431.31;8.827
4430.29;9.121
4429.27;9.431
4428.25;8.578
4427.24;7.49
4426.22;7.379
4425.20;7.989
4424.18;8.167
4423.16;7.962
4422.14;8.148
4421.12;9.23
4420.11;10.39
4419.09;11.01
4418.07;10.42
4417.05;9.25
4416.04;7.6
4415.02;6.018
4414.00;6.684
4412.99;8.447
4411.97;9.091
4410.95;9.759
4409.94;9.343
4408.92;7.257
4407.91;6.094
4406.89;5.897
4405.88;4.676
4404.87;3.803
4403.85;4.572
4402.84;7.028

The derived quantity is 3.10 Ang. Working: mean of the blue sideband 9.57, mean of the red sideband 11.1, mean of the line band 8.8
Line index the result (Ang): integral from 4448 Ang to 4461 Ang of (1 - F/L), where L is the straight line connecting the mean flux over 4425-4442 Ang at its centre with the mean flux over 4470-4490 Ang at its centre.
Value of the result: 2.4 Ang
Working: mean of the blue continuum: 8.39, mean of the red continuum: 11.2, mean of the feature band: 7.81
